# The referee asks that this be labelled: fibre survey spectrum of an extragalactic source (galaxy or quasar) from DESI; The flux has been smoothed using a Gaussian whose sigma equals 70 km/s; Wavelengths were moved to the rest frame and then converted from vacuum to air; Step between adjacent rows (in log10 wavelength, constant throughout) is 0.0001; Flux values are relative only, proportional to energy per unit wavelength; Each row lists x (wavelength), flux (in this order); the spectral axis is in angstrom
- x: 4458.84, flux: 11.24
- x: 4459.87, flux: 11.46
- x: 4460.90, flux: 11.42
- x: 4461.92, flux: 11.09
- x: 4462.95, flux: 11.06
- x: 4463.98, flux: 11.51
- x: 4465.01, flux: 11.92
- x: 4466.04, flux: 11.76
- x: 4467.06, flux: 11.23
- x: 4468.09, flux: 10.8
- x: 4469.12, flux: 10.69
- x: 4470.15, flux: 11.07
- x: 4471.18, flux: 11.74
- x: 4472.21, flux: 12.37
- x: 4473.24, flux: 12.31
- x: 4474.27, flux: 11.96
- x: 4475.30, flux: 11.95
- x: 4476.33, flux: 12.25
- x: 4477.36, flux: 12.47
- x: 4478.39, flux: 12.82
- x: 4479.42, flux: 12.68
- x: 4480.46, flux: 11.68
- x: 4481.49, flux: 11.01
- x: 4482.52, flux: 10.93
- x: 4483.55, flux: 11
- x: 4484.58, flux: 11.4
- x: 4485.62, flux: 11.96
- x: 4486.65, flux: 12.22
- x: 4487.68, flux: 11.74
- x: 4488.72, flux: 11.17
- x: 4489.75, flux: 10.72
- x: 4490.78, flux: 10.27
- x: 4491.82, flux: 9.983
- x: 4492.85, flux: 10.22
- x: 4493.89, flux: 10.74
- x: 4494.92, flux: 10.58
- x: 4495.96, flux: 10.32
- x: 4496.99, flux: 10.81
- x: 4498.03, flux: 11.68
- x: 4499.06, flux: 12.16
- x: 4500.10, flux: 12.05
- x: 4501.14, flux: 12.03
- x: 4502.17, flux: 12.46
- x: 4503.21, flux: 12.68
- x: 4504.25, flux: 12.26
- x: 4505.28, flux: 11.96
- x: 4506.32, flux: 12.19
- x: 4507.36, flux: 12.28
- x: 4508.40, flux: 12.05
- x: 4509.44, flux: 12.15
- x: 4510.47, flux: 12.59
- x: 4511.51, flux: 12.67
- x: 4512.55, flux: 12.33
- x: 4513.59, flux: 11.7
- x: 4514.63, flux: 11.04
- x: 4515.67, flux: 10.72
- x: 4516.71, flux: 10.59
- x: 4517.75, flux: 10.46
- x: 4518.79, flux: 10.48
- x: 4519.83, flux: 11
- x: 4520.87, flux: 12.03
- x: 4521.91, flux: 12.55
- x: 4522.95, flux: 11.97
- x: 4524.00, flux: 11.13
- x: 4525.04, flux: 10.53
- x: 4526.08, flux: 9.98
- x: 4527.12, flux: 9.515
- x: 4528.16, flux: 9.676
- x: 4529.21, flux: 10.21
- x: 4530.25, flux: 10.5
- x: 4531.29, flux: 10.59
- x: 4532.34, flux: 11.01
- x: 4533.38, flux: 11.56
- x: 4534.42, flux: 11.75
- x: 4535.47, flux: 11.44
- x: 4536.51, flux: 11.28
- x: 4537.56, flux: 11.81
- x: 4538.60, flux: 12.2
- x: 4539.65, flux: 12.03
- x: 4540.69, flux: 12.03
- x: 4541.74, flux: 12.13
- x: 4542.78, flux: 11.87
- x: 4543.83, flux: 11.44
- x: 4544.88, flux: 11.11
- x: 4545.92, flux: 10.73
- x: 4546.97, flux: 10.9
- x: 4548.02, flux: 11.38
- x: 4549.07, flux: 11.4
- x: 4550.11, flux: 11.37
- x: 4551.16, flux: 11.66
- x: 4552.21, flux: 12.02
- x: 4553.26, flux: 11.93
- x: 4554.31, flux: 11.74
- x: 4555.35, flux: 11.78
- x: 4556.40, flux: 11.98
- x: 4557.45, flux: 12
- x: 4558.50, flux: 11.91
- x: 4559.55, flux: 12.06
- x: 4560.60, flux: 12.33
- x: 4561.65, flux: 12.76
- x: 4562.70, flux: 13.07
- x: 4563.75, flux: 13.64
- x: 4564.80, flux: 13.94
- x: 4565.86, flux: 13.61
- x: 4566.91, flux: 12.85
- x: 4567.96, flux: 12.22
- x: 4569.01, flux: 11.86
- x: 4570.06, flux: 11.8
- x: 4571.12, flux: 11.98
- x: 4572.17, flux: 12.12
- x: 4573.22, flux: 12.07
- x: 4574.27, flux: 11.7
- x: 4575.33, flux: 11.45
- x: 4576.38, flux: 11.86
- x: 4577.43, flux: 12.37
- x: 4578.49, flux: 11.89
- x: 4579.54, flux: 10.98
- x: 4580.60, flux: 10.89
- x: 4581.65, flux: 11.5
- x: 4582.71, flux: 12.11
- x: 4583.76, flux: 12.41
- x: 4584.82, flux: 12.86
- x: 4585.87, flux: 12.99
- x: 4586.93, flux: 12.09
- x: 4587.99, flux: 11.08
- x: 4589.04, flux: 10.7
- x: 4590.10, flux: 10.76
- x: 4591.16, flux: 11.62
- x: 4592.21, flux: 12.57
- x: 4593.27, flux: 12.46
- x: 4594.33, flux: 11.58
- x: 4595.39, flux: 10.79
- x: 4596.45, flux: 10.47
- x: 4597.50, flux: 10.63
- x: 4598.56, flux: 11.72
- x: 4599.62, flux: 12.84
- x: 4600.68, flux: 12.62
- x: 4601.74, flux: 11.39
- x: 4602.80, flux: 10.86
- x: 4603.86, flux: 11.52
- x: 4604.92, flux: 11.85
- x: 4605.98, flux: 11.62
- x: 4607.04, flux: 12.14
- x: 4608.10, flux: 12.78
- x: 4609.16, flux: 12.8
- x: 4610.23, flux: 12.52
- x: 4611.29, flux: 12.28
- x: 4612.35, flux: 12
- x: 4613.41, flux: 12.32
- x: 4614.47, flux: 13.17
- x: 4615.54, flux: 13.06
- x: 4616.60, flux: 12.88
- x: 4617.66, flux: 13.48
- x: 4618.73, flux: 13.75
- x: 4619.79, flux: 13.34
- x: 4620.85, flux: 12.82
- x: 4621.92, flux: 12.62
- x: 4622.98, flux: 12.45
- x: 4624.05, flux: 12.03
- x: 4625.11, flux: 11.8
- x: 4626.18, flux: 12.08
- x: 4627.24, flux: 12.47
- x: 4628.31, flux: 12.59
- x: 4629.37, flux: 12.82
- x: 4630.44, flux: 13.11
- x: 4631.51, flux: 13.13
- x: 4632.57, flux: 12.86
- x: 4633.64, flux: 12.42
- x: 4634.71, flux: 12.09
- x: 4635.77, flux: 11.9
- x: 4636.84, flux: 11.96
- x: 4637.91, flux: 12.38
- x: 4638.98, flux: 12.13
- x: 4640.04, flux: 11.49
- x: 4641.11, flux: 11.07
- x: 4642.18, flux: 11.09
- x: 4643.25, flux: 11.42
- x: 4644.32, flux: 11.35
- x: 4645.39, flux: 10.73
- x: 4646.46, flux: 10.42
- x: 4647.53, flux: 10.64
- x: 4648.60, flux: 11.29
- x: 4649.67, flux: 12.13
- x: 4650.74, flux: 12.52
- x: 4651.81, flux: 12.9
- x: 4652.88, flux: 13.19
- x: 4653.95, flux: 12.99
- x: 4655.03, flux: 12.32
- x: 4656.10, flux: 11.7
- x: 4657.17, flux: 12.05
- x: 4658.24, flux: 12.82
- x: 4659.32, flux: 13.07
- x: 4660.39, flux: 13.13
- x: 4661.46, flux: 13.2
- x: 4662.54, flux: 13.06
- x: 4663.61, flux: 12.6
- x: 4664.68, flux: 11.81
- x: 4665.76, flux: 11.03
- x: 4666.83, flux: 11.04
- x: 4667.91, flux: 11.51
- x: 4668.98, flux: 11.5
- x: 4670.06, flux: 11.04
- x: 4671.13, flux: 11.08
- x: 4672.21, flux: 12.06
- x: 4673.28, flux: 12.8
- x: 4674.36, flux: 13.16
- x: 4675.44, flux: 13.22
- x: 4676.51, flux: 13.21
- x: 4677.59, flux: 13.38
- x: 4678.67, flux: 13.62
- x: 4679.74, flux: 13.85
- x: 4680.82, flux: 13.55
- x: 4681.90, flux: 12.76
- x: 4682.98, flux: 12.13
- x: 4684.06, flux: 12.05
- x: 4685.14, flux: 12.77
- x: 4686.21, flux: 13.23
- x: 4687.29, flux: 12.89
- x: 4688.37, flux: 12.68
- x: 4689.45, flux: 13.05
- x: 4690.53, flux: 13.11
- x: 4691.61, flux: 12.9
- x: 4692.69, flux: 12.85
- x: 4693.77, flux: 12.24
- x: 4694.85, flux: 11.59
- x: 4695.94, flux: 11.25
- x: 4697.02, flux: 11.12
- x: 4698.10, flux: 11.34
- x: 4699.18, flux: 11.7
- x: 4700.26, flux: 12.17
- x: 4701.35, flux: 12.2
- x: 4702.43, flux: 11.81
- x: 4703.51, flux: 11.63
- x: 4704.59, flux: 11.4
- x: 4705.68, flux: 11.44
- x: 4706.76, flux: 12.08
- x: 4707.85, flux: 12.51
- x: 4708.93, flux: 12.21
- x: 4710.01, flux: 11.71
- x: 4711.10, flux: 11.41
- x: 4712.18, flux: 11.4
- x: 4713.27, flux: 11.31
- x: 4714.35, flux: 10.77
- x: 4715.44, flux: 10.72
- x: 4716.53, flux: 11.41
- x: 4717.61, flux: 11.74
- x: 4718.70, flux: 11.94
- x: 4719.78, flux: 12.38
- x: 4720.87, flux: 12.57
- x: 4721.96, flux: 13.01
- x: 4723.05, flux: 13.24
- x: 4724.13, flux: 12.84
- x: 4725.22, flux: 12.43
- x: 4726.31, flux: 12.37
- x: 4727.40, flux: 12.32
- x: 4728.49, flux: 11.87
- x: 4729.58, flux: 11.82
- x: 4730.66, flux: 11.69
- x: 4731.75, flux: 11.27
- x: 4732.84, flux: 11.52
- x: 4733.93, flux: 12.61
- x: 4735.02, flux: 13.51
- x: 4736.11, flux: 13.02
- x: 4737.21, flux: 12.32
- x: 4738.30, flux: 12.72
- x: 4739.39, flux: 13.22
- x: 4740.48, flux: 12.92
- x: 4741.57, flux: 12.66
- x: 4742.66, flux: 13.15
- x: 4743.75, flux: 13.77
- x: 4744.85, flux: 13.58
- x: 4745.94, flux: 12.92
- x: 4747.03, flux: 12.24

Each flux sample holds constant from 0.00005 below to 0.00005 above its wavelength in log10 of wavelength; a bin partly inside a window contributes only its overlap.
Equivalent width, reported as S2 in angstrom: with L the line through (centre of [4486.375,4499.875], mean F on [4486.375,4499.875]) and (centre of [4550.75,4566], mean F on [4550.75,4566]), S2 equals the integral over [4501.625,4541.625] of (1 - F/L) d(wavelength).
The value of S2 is 0.4 angstrom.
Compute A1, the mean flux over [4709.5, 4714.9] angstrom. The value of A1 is 11.3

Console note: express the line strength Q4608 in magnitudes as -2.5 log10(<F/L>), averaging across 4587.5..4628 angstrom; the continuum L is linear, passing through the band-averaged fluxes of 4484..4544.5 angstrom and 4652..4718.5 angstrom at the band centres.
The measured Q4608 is -0.02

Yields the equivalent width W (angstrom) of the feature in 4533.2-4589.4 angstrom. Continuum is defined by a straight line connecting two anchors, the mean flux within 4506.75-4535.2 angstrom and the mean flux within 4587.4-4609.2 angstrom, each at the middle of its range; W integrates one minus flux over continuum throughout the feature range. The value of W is -2.5 angstrom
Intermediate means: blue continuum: 11.2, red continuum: 11.6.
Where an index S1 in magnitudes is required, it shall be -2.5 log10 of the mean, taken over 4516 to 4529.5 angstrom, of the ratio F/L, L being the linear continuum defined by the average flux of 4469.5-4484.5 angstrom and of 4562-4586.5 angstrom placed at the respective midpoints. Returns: 0.12 mag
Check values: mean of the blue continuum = 11.9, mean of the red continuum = 12.3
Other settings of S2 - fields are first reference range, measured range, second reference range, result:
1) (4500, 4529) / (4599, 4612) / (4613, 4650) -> 0.0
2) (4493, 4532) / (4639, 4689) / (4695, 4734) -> -2.2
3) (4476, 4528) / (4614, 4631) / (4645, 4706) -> -1.1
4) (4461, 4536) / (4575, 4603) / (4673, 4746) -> 0.3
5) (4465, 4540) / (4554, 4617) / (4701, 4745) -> -1.8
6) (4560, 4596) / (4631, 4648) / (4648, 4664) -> 1.1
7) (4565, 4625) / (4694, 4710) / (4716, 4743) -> 0.8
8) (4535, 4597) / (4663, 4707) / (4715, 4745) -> 0.1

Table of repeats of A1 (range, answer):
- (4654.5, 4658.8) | 12.2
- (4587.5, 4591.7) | 11.1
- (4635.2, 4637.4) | 12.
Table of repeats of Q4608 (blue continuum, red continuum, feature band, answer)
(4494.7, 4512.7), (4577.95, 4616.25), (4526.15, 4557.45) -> 0.056 mag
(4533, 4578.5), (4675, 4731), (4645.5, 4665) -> -0.012 mag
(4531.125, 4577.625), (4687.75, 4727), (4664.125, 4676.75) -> 0.006 mag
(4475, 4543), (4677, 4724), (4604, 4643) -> -0.044 mag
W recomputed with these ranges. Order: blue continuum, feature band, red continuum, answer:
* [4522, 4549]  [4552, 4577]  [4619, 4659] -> -1.8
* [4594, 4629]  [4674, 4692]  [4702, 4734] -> -1.5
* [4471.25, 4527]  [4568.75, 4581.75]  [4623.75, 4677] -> 0.1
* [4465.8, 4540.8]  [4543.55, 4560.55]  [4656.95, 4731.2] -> 0.1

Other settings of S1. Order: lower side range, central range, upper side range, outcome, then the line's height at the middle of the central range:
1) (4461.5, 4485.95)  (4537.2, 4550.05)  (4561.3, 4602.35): 0.027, 11.9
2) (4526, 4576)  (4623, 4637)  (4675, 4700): -0.015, 12.2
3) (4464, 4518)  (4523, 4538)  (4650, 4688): 0.096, 11.8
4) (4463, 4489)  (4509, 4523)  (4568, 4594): 0.016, 11.8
